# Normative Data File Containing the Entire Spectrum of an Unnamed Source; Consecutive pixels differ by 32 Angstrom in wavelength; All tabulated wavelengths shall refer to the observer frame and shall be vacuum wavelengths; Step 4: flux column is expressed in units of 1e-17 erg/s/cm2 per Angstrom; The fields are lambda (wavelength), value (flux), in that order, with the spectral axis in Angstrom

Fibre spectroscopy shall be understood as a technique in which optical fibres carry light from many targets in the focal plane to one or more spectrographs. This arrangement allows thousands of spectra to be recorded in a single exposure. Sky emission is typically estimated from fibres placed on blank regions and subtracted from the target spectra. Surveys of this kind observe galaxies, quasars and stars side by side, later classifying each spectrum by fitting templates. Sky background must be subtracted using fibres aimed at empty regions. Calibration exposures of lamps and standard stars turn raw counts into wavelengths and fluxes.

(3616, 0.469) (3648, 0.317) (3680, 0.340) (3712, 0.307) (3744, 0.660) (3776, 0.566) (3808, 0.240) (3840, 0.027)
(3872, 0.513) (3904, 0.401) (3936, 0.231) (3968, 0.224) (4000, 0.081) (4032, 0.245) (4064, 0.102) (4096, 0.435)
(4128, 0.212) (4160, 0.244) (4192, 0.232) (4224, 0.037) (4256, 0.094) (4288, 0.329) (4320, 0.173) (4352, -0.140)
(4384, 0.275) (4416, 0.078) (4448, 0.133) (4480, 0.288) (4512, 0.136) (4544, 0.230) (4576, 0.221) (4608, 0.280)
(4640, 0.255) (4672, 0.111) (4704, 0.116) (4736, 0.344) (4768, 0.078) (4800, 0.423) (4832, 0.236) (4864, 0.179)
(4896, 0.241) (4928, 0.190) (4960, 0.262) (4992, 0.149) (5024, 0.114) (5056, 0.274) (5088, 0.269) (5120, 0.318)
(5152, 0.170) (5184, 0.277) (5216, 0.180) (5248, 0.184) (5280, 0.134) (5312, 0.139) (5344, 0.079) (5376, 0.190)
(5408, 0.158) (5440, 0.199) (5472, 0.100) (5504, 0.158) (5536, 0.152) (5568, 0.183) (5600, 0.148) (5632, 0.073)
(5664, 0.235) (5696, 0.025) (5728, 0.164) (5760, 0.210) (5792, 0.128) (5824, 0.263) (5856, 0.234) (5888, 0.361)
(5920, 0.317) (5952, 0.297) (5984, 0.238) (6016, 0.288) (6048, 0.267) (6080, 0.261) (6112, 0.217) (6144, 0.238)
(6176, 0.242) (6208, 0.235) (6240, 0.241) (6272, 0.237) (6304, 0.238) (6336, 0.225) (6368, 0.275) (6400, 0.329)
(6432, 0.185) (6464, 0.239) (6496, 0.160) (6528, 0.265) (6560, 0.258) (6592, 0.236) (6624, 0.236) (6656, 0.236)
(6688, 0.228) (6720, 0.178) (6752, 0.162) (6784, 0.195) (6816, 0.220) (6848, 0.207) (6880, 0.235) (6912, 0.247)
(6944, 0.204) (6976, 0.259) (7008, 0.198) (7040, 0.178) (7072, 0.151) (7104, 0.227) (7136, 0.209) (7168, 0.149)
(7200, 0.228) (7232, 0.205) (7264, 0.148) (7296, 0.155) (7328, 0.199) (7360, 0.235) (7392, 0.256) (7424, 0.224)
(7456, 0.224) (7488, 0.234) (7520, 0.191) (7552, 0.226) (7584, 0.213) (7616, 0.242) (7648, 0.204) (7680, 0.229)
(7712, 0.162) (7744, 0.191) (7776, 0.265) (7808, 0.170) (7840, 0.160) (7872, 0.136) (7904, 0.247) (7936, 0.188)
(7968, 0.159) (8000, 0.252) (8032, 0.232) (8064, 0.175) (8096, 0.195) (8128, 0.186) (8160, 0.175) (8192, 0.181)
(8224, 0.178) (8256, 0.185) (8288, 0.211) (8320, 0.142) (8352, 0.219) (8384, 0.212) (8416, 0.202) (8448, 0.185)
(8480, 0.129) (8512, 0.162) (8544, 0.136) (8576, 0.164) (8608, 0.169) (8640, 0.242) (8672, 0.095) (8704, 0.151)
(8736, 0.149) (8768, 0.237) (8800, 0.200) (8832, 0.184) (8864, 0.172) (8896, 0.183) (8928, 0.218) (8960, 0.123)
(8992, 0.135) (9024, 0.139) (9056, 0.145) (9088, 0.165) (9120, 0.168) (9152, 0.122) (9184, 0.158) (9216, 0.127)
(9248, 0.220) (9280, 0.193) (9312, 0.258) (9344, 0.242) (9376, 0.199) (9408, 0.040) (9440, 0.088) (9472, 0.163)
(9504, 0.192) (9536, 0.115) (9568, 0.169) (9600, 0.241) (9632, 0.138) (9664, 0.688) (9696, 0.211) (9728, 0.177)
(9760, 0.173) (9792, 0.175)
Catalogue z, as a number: 1.59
